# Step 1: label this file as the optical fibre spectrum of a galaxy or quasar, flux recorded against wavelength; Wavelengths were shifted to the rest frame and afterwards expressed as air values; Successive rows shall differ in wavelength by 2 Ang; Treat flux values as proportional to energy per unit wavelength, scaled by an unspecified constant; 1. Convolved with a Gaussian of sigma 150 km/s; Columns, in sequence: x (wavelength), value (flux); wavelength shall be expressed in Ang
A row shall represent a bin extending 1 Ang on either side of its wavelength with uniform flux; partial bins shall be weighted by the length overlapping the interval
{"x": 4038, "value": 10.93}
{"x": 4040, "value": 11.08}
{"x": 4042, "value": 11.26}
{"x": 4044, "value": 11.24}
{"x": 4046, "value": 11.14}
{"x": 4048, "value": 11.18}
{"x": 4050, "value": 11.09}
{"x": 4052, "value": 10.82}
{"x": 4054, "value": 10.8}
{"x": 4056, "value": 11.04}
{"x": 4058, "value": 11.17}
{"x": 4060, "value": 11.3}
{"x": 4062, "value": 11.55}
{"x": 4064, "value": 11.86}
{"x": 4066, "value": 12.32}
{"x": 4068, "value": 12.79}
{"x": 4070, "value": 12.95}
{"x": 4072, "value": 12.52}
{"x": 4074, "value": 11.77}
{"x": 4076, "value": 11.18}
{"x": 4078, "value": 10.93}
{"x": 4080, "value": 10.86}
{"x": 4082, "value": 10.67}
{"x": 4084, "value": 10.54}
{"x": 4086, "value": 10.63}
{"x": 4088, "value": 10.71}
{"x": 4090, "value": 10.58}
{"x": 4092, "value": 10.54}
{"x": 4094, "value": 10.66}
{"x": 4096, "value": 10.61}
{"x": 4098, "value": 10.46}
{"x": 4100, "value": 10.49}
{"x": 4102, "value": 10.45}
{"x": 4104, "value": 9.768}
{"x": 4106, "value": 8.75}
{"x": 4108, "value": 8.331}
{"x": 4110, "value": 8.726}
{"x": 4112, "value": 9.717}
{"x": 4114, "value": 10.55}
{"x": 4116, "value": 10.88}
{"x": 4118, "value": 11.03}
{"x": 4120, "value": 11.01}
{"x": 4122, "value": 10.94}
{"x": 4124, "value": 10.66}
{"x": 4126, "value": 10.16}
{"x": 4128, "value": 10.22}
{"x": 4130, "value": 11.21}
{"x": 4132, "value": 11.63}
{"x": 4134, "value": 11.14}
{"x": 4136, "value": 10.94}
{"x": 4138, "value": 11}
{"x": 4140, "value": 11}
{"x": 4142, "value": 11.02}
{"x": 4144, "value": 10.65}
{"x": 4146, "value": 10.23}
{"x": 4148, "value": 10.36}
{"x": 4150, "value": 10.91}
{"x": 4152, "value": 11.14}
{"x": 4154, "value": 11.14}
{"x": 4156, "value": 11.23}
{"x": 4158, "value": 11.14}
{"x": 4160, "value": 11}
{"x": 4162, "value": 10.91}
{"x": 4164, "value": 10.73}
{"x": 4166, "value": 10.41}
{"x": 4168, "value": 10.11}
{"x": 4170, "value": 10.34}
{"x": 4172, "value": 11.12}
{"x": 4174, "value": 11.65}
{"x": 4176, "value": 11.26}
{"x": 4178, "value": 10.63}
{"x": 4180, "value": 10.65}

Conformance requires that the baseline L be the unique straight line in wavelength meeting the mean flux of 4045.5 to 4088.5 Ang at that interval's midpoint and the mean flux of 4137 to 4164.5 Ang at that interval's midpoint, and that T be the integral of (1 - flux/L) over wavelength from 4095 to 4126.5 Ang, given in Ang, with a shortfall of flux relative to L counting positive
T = 2.72 Ang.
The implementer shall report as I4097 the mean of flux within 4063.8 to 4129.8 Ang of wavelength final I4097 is 10.7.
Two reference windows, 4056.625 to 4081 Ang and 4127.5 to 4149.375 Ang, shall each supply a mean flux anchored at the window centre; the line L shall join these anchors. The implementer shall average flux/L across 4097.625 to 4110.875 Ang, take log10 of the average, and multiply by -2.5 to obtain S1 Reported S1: 0.19 mag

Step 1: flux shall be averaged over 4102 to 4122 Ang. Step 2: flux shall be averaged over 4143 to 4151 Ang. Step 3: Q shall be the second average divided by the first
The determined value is 1.06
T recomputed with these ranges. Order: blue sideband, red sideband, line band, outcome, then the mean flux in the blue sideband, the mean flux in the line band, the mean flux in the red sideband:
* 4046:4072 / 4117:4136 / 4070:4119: 3.1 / 11.6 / 10.5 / 10.9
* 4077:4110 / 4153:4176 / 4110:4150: -0.4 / 10.3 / 10.7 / 10.9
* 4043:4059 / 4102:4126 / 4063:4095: -2.2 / 11.1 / 11.3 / 10.1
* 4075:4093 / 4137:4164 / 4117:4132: 0.0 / 10.7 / 10.8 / 10.9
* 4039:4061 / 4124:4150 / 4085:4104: 0.7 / 11.1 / 10.5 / 10.8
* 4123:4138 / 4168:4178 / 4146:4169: 0.2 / 10.9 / 10.8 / 10.9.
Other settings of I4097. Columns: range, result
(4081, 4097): 10.6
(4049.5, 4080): 11.6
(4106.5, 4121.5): 10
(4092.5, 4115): 9.88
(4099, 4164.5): 10.6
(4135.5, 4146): 10.9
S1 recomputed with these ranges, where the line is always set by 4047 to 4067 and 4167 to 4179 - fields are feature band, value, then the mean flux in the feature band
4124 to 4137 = 0.015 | 10.9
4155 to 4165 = -0.010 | 11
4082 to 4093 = 0.058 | 10.6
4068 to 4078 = -0.075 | 12.1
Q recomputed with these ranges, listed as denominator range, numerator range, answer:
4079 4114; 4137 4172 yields 1.06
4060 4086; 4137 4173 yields 0.93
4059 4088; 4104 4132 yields 0.88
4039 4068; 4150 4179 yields 0.96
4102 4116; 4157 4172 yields 1.13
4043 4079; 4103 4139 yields 0.90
